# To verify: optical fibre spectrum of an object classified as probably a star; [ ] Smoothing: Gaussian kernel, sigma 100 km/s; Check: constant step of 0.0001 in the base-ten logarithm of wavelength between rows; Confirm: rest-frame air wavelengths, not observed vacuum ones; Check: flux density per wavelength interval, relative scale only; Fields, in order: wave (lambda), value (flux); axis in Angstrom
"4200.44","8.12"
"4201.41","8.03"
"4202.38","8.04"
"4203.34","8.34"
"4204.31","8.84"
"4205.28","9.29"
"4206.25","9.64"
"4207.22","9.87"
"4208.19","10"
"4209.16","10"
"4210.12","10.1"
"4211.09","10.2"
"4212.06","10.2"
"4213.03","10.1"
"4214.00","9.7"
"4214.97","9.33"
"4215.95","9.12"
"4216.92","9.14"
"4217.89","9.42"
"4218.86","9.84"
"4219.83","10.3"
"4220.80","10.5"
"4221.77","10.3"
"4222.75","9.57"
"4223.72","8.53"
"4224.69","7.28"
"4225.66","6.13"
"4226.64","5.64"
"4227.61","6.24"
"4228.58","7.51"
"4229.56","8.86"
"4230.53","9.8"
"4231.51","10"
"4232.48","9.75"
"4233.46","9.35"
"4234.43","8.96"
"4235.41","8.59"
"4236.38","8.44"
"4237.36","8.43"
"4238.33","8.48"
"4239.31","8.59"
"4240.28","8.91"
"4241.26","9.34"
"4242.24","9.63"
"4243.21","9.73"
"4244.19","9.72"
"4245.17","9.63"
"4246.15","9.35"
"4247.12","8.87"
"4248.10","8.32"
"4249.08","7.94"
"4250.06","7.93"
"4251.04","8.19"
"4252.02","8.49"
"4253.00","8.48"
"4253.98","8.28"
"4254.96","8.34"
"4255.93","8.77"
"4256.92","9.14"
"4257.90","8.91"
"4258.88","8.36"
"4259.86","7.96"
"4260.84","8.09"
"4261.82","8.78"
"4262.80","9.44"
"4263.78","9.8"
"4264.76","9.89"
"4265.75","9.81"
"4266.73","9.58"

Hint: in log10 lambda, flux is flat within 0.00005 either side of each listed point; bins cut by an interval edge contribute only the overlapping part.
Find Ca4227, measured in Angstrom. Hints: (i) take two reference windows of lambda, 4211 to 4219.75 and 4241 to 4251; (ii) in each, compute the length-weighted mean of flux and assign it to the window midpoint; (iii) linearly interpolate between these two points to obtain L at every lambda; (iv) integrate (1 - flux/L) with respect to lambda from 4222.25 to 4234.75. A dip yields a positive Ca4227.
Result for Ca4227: 1.5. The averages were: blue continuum 9.67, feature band 8.27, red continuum 9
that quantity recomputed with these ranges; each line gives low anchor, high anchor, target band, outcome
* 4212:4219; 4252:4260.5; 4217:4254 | 1.06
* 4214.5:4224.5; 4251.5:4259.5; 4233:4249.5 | -0.01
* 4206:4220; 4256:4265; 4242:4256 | 0.54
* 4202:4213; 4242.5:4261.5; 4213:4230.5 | 1.01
